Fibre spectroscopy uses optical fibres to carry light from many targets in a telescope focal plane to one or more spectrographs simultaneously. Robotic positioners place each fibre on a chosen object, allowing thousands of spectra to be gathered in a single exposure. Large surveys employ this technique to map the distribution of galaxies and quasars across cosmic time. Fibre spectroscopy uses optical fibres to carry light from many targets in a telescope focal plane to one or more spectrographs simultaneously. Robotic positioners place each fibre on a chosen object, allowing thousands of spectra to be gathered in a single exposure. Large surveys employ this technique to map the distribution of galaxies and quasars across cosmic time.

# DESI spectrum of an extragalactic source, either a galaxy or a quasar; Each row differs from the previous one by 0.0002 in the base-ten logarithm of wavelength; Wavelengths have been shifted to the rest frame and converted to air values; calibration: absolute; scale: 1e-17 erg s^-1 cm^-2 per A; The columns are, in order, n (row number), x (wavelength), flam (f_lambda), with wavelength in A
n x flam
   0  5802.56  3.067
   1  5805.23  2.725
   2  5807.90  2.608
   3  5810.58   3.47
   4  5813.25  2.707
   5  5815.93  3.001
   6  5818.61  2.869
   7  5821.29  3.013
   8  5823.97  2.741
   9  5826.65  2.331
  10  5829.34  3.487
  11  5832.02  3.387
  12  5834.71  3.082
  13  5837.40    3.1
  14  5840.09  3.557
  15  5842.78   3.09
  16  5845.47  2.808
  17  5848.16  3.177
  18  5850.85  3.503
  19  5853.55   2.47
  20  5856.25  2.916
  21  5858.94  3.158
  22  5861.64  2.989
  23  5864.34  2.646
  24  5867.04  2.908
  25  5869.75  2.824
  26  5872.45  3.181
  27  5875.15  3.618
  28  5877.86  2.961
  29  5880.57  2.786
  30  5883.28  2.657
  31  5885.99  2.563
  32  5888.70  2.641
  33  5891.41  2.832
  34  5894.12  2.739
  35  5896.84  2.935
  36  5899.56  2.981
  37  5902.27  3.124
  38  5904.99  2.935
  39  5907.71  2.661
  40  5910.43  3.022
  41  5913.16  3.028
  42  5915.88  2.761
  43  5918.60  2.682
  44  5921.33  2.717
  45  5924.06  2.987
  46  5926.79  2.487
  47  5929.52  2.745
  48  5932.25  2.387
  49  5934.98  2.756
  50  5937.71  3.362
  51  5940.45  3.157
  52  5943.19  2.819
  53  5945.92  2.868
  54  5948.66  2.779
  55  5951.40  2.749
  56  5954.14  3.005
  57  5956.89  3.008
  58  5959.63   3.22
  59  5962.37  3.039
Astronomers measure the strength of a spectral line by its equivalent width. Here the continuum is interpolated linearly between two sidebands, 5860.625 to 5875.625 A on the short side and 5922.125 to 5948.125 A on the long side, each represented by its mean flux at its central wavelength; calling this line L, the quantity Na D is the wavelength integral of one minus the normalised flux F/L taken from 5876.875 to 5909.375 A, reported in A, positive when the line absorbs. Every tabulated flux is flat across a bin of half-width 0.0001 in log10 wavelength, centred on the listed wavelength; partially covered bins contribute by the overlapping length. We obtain 1.3 A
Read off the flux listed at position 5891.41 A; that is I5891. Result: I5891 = 2.832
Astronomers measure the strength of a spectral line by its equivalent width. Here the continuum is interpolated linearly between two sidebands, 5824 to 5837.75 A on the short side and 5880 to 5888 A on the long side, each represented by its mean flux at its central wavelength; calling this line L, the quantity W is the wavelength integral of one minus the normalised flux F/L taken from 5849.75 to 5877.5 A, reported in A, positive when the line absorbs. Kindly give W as -2.12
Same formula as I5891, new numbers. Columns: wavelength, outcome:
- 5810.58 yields 3.47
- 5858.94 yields 3.158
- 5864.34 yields 2.646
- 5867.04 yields 2.908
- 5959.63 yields 3.22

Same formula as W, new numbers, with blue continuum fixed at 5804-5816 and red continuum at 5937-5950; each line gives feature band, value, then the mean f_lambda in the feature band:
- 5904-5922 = 0.78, 2.83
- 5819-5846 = -1.41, 3.06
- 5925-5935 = 1.28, 2.59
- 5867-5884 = -0.43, 3.01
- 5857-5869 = 0.03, 2.92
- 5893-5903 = 0.04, 2.94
